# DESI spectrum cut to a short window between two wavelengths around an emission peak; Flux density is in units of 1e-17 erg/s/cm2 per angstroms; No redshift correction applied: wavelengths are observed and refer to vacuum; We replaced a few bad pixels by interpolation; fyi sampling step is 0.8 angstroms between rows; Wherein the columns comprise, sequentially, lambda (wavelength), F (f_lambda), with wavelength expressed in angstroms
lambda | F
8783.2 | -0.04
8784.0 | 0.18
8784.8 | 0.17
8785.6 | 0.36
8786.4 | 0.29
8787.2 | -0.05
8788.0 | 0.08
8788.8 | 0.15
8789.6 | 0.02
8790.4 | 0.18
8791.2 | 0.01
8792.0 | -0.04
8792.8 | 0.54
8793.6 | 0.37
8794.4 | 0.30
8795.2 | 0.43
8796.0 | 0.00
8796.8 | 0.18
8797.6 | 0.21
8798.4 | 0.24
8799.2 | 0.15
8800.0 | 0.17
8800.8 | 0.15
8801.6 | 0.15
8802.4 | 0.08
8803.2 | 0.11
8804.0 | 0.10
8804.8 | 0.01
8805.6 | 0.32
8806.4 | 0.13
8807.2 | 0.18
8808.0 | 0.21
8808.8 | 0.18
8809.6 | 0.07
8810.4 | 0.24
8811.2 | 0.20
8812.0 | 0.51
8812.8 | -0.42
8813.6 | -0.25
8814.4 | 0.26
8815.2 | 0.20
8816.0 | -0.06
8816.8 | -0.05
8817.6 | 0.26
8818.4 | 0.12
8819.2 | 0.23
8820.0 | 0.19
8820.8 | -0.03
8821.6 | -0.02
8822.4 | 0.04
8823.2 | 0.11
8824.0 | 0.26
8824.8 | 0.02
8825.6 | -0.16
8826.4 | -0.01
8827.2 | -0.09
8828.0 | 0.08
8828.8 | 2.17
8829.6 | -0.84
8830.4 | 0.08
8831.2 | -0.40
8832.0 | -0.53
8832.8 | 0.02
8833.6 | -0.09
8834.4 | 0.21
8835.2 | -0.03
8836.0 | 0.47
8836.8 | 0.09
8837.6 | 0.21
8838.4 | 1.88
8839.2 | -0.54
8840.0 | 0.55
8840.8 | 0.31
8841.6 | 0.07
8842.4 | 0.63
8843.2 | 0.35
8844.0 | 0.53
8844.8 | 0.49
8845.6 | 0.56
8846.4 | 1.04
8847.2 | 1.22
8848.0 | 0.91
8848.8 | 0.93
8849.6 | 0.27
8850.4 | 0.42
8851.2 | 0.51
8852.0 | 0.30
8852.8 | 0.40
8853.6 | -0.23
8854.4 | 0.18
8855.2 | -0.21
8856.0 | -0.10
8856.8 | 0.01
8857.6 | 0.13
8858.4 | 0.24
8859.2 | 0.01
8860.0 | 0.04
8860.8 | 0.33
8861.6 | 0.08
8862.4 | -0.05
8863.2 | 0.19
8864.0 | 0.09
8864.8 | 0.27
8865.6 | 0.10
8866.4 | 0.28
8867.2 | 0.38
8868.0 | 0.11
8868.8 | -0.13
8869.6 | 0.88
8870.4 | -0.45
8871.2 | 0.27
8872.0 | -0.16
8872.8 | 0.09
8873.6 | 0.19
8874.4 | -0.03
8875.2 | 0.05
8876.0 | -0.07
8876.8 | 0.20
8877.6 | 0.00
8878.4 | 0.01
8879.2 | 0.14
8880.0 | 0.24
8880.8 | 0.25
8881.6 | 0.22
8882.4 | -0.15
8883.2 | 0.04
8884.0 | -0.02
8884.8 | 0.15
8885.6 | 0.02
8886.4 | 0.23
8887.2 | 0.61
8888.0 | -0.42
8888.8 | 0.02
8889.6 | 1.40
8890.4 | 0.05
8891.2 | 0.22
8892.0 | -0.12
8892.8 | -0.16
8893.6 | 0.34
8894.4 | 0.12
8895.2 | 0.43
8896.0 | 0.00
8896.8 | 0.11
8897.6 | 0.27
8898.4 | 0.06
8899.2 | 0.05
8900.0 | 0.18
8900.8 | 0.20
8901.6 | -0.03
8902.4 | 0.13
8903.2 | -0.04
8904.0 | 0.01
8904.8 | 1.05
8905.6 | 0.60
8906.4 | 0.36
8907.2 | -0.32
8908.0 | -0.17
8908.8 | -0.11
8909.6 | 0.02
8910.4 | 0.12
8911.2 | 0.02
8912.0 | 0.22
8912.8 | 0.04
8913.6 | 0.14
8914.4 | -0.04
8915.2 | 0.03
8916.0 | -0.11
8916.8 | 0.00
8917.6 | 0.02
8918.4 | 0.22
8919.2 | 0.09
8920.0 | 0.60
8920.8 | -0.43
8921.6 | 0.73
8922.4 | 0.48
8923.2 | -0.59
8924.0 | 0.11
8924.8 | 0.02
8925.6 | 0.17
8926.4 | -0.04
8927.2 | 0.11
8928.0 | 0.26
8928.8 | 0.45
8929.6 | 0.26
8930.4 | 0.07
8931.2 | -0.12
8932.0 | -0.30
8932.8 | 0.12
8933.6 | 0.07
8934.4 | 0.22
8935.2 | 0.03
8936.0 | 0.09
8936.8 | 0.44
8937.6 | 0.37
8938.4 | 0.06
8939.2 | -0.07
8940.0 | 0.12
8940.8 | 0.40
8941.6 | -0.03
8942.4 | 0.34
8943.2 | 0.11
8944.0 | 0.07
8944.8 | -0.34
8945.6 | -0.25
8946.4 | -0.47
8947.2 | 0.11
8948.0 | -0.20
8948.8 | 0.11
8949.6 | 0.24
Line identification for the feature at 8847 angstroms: [O III]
